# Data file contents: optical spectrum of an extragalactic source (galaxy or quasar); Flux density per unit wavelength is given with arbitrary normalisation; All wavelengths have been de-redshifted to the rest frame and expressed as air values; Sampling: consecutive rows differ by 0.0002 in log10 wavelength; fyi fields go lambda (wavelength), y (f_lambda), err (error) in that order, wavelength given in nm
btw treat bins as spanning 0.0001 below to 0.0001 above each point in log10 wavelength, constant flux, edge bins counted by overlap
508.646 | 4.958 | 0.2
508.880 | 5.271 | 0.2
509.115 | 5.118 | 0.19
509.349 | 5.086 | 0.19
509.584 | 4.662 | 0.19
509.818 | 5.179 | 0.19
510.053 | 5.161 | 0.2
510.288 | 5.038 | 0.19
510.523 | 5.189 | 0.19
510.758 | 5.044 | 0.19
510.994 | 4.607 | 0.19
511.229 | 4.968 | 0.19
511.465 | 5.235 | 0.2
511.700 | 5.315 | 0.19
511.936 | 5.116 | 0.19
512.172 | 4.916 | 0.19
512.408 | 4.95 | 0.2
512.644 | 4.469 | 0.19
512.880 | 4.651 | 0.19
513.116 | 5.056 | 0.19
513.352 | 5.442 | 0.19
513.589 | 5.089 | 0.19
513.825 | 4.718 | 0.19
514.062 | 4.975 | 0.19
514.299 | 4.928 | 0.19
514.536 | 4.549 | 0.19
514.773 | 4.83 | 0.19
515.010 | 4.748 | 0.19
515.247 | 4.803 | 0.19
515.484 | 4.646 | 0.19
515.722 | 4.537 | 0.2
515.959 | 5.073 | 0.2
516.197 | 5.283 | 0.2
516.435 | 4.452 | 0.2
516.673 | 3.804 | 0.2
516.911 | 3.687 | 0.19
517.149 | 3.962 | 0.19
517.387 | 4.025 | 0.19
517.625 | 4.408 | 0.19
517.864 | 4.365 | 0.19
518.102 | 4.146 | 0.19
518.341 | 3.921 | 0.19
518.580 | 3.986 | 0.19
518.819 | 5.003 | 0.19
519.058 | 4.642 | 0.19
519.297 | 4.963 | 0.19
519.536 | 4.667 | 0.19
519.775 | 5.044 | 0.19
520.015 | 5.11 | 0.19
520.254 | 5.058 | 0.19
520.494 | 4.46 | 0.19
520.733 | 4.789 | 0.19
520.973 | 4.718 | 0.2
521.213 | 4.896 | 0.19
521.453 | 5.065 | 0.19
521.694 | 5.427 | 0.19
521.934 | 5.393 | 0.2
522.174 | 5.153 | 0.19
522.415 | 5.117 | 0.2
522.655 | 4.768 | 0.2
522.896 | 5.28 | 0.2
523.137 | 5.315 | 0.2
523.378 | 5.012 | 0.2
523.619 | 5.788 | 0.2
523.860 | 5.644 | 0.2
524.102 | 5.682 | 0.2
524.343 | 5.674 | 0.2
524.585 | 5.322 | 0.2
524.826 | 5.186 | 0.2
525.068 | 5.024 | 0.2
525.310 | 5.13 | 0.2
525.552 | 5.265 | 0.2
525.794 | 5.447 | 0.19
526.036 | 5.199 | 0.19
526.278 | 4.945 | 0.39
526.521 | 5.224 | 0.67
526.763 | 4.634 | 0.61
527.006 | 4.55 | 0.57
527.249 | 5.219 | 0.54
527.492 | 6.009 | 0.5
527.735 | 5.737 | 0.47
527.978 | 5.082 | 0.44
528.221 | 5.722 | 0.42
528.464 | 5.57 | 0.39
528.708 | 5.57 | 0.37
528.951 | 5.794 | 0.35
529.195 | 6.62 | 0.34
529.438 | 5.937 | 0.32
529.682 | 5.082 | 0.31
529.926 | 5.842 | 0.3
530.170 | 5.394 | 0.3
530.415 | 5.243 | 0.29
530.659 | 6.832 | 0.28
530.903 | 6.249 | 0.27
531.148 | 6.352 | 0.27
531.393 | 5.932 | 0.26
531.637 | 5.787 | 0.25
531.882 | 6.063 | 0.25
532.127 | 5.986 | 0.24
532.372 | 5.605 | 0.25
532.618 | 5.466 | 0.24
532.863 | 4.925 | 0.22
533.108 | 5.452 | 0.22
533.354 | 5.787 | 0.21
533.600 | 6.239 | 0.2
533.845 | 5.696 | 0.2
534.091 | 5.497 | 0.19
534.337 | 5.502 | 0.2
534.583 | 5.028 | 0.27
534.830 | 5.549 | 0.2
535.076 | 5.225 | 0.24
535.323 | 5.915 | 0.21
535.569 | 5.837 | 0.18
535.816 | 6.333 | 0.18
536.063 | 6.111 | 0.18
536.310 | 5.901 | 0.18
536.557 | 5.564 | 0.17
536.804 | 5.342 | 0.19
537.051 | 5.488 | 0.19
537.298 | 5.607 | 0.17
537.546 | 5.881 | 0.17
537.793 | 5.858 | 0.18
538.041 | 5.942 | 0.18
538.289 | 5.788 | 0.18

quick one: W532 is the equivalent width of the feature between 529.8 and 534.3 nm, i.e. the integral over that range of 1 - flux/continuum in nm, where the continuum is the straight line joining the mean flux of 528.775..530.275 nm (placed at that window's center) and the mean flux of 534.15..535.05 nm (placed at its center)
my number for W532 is -0.181 nm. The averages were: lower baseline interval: 5.78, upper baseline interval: 5.35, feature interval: 5.79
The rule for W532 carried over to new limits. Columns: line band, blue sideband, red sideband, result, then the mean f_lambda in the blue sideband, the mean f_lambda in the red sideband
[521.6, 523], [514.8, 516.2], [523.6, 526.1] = 0.012 nm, 4.81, 5.38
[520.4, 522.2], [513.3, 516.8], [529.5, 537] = 0.041 nm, 4.78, 5.72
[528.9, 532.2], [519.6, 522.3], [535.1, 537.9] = -0.273 nm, 5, 5.78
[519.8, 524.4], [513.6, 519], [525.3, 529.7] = -0.170 nm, 4.51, 5.42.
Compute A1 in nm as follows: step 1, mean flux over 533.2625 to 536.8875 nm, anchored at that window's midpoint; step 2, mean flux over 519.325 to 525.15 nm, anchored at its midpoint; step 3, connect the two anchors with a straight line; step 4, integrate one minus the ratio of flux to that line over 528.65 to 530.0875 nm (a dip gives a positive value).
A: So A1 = -0.09 nm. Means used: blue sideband 5.15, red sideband 5.7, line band 5.81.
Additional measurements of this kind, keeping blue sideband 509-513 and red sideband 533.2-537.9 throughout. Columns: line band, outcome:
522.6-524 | 0.00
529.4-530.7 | -0.02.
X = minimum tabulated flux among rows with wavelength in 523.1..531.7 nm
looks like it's 4.55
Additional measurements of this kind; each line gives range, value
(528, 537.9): 4.925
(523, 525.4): 5.012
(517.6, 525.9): 3.921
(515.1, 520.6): 3.687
